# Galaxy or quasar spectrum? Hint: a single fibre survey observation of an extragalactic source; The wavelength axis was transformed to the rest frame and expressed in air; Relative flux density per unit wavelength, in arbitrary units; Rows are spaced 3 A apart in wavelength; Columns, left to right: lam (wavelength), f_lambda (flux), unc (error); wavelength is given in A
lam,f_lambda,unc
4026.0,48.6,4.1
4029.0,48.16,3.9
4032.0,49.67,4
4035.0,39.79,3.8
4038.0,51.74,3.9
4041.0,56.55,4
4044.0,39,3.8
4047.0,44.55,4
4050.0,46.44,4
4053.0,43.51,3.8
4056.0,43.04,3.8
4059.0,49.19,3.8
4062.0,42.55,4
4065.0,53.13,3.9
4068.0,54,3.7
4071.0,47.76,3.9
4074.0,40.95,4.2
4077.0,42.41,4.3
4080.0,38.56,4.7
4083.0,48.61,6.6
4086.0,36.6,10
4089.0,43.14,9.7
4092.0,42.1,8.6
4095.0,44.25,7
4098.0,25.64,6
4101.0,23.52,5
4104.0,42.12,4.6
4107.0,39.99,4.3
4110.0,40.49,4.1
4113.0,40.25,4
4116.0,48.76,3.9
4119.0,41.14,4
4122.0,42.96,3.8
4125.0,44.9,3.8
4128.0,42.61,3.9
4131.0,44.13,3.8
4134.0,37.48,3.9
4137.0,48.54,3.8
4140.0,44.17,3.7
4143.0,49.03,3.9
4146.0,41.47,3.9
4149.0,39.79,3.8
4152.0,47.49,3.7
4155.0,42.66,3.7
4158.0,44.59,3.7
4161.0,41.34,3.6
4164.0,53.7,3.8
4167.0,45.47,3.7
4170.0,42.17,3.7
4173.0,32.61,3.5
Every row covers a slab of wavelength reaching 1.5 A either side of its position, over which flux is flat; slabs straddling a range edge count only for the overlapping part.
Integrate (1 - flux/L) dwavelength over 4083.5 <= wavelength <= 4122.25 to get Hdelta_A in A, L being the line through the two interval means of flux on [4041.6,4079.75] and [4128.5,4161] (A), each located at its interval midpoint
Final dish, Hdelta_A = 4.5 A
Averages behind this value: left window 45.6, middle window 39.4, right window 43.8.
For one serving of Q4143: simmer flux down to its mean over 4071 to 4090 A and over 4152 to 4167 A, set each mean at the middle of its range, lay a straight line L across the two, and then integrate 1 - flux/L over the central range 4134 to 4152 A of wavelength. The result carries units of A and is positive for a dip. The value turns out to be 0.3 A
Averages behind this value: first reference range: 42.2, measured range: 44.2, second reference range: 45.8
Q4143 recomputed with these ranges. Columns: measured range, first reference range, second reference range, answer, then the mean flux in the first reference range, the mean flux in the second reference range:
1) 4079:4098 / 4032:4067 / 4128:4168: 1.98 A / 46.6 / 44.5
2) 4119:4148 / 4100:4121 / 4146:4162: -1.48 A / 39.9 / 43.1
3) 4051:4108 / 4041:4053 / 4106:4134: 2.27 A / 45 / 42.6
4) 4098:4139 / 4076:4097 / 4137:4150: 2.39 A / 41.8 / 44.3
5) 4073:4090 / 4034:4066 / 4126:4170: 1.49 A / 46.3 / 44.4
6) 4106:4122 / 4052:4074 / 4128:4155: 0.98 A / 47.2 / 43.9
